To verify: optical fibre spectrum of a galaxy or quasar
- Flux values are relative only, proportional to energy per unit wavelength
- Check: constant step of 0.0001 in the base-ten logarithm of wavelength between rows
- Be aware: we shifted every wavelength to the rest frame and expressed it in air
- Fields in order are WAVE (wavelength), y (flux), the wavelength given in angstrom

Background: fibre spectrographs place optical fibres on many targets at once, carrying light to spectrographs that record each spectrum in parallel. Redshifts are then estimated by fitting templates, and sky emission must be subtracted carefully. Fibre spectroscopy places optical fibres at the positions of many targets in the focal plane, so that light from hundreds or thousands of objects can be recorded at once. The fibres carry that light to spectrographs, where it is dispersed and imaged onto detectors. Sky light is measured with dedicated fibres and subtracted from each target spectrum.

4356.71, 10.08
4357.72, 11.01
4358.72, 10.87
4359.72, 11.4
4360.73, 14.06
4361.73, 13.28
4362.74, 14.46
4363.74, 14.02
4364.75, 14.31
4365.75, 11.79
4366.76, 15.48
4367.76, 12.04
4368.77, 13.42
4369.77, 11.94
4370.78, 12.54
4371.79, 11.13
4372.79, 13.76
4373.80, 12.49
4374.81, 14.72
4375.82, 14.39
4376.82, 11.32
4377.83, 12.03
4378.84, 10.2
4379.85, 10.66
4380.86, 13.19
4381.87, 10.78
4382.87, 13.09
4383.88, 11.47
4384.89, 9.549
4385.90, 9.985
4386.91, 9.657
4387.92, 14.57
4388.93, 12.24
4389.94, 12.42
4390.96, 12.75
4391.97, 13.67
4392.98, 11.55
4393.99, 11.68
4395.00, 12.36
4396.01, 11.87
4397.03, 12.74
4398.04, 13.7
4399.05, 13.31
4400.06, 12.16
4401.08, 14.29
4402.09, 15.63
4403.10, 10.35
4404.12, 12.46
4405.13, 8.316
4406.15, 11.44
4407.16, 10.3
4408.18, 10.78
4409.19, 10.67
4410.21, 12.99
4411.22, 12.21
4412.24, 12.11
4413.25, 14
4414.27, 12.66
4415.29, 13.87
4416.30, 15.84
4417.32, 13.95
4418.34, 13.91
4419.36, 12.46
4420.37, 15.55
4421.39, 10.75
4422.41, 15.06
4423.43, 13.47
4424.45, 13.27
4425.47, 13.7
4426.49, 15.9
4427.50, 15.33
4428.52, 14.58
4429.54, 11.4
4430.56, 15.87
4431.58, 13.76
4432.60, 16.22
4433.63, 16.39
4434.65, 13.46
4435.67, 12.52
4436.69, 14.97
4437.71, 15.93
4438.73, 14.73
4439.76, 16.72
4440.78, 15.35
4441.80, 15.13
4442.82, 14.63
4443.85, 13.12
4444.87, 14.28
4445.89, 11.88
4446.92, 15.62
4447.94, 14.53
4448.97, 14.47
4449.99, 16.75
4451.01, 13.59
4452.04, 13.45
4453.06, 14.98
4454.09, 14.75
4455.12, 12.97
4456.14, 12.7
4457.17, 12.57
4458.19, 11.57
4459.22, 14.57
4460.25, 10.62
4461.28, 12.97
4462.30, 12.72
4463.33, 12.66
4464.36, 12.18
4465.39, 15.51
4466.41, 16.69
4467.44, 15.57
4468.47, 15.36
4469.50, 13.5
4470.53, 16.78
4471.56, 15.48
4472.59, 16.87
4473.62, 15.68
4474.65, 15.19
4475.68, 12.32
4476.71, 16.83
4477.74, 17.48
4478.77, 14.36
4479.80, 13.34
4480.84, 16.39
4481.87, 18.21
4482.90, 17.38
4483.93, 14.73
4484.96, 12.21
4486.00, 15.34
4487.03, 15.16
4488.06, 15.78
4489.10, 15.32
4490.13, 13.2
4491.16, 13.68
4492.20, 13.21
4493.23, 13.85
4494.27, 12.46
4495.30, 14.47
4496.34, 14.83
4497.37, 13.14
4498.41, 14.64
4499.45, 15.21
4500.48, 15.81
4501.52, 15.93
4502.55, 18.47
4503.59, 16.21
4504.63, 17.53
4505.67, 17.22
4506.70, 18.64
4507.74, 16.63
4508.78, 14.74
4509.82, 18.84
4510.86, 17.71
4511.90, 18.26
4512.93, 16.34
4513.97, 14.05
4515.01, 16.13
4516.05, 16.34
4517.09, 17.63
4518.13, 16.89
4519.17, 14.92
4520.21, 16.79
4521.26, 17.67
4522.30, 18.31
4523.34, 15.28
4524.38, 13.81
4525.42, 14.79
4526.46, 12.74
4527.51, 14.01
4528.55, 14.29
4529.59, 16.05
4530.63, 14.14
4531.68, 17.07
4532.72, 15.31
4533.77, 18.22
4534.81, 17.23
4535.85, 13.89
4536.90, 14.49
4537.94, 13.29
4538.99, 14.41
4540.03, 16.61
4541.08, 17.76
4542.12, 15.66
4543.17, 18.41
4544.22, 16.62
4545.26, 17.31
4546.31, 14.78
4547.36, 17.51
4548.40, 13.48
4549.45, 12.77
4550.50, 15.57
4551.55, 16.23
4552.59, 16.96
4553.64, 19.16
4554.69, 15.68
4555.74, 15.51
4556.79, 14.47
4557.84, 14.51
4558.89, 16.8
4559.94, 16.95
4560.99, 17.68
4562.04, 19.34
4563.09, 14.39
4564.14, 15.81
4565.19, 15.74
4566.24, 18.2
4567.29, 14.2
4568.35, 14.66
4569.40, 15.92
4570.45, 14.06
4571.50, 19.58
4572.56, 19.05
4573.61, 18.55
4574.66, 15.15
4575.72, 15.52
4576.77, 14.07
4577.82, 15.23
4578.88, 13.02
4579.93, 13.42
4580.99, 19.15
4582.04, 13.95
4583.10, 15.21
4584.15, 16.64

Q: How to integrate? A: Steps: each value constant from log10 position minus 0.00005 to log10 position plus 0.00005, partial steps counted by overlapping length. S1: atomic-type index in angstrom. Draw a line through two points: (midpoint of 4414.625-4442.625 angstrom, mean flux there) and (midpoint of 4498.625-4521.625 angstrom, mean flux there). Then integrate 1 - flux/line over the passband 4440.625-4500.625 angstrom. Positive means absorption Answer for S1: 4.3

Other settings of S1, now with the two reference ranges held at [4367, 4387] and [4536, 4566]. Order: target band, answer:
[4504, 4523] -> -2.2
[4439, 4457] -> -1.0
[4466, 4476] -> -0.9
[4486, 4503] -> 0.0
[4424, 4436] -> -1.1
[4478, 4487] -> -0.5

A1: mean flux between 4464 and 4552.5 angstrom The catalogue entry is 15.6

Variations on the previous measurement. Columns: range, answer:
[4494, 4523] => 16.3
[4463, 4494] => 15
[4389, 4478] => 13.7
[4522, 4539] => 15.1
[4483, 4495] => 14.2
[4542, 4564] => 16.2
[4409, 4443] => 14.1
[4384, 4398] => 12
